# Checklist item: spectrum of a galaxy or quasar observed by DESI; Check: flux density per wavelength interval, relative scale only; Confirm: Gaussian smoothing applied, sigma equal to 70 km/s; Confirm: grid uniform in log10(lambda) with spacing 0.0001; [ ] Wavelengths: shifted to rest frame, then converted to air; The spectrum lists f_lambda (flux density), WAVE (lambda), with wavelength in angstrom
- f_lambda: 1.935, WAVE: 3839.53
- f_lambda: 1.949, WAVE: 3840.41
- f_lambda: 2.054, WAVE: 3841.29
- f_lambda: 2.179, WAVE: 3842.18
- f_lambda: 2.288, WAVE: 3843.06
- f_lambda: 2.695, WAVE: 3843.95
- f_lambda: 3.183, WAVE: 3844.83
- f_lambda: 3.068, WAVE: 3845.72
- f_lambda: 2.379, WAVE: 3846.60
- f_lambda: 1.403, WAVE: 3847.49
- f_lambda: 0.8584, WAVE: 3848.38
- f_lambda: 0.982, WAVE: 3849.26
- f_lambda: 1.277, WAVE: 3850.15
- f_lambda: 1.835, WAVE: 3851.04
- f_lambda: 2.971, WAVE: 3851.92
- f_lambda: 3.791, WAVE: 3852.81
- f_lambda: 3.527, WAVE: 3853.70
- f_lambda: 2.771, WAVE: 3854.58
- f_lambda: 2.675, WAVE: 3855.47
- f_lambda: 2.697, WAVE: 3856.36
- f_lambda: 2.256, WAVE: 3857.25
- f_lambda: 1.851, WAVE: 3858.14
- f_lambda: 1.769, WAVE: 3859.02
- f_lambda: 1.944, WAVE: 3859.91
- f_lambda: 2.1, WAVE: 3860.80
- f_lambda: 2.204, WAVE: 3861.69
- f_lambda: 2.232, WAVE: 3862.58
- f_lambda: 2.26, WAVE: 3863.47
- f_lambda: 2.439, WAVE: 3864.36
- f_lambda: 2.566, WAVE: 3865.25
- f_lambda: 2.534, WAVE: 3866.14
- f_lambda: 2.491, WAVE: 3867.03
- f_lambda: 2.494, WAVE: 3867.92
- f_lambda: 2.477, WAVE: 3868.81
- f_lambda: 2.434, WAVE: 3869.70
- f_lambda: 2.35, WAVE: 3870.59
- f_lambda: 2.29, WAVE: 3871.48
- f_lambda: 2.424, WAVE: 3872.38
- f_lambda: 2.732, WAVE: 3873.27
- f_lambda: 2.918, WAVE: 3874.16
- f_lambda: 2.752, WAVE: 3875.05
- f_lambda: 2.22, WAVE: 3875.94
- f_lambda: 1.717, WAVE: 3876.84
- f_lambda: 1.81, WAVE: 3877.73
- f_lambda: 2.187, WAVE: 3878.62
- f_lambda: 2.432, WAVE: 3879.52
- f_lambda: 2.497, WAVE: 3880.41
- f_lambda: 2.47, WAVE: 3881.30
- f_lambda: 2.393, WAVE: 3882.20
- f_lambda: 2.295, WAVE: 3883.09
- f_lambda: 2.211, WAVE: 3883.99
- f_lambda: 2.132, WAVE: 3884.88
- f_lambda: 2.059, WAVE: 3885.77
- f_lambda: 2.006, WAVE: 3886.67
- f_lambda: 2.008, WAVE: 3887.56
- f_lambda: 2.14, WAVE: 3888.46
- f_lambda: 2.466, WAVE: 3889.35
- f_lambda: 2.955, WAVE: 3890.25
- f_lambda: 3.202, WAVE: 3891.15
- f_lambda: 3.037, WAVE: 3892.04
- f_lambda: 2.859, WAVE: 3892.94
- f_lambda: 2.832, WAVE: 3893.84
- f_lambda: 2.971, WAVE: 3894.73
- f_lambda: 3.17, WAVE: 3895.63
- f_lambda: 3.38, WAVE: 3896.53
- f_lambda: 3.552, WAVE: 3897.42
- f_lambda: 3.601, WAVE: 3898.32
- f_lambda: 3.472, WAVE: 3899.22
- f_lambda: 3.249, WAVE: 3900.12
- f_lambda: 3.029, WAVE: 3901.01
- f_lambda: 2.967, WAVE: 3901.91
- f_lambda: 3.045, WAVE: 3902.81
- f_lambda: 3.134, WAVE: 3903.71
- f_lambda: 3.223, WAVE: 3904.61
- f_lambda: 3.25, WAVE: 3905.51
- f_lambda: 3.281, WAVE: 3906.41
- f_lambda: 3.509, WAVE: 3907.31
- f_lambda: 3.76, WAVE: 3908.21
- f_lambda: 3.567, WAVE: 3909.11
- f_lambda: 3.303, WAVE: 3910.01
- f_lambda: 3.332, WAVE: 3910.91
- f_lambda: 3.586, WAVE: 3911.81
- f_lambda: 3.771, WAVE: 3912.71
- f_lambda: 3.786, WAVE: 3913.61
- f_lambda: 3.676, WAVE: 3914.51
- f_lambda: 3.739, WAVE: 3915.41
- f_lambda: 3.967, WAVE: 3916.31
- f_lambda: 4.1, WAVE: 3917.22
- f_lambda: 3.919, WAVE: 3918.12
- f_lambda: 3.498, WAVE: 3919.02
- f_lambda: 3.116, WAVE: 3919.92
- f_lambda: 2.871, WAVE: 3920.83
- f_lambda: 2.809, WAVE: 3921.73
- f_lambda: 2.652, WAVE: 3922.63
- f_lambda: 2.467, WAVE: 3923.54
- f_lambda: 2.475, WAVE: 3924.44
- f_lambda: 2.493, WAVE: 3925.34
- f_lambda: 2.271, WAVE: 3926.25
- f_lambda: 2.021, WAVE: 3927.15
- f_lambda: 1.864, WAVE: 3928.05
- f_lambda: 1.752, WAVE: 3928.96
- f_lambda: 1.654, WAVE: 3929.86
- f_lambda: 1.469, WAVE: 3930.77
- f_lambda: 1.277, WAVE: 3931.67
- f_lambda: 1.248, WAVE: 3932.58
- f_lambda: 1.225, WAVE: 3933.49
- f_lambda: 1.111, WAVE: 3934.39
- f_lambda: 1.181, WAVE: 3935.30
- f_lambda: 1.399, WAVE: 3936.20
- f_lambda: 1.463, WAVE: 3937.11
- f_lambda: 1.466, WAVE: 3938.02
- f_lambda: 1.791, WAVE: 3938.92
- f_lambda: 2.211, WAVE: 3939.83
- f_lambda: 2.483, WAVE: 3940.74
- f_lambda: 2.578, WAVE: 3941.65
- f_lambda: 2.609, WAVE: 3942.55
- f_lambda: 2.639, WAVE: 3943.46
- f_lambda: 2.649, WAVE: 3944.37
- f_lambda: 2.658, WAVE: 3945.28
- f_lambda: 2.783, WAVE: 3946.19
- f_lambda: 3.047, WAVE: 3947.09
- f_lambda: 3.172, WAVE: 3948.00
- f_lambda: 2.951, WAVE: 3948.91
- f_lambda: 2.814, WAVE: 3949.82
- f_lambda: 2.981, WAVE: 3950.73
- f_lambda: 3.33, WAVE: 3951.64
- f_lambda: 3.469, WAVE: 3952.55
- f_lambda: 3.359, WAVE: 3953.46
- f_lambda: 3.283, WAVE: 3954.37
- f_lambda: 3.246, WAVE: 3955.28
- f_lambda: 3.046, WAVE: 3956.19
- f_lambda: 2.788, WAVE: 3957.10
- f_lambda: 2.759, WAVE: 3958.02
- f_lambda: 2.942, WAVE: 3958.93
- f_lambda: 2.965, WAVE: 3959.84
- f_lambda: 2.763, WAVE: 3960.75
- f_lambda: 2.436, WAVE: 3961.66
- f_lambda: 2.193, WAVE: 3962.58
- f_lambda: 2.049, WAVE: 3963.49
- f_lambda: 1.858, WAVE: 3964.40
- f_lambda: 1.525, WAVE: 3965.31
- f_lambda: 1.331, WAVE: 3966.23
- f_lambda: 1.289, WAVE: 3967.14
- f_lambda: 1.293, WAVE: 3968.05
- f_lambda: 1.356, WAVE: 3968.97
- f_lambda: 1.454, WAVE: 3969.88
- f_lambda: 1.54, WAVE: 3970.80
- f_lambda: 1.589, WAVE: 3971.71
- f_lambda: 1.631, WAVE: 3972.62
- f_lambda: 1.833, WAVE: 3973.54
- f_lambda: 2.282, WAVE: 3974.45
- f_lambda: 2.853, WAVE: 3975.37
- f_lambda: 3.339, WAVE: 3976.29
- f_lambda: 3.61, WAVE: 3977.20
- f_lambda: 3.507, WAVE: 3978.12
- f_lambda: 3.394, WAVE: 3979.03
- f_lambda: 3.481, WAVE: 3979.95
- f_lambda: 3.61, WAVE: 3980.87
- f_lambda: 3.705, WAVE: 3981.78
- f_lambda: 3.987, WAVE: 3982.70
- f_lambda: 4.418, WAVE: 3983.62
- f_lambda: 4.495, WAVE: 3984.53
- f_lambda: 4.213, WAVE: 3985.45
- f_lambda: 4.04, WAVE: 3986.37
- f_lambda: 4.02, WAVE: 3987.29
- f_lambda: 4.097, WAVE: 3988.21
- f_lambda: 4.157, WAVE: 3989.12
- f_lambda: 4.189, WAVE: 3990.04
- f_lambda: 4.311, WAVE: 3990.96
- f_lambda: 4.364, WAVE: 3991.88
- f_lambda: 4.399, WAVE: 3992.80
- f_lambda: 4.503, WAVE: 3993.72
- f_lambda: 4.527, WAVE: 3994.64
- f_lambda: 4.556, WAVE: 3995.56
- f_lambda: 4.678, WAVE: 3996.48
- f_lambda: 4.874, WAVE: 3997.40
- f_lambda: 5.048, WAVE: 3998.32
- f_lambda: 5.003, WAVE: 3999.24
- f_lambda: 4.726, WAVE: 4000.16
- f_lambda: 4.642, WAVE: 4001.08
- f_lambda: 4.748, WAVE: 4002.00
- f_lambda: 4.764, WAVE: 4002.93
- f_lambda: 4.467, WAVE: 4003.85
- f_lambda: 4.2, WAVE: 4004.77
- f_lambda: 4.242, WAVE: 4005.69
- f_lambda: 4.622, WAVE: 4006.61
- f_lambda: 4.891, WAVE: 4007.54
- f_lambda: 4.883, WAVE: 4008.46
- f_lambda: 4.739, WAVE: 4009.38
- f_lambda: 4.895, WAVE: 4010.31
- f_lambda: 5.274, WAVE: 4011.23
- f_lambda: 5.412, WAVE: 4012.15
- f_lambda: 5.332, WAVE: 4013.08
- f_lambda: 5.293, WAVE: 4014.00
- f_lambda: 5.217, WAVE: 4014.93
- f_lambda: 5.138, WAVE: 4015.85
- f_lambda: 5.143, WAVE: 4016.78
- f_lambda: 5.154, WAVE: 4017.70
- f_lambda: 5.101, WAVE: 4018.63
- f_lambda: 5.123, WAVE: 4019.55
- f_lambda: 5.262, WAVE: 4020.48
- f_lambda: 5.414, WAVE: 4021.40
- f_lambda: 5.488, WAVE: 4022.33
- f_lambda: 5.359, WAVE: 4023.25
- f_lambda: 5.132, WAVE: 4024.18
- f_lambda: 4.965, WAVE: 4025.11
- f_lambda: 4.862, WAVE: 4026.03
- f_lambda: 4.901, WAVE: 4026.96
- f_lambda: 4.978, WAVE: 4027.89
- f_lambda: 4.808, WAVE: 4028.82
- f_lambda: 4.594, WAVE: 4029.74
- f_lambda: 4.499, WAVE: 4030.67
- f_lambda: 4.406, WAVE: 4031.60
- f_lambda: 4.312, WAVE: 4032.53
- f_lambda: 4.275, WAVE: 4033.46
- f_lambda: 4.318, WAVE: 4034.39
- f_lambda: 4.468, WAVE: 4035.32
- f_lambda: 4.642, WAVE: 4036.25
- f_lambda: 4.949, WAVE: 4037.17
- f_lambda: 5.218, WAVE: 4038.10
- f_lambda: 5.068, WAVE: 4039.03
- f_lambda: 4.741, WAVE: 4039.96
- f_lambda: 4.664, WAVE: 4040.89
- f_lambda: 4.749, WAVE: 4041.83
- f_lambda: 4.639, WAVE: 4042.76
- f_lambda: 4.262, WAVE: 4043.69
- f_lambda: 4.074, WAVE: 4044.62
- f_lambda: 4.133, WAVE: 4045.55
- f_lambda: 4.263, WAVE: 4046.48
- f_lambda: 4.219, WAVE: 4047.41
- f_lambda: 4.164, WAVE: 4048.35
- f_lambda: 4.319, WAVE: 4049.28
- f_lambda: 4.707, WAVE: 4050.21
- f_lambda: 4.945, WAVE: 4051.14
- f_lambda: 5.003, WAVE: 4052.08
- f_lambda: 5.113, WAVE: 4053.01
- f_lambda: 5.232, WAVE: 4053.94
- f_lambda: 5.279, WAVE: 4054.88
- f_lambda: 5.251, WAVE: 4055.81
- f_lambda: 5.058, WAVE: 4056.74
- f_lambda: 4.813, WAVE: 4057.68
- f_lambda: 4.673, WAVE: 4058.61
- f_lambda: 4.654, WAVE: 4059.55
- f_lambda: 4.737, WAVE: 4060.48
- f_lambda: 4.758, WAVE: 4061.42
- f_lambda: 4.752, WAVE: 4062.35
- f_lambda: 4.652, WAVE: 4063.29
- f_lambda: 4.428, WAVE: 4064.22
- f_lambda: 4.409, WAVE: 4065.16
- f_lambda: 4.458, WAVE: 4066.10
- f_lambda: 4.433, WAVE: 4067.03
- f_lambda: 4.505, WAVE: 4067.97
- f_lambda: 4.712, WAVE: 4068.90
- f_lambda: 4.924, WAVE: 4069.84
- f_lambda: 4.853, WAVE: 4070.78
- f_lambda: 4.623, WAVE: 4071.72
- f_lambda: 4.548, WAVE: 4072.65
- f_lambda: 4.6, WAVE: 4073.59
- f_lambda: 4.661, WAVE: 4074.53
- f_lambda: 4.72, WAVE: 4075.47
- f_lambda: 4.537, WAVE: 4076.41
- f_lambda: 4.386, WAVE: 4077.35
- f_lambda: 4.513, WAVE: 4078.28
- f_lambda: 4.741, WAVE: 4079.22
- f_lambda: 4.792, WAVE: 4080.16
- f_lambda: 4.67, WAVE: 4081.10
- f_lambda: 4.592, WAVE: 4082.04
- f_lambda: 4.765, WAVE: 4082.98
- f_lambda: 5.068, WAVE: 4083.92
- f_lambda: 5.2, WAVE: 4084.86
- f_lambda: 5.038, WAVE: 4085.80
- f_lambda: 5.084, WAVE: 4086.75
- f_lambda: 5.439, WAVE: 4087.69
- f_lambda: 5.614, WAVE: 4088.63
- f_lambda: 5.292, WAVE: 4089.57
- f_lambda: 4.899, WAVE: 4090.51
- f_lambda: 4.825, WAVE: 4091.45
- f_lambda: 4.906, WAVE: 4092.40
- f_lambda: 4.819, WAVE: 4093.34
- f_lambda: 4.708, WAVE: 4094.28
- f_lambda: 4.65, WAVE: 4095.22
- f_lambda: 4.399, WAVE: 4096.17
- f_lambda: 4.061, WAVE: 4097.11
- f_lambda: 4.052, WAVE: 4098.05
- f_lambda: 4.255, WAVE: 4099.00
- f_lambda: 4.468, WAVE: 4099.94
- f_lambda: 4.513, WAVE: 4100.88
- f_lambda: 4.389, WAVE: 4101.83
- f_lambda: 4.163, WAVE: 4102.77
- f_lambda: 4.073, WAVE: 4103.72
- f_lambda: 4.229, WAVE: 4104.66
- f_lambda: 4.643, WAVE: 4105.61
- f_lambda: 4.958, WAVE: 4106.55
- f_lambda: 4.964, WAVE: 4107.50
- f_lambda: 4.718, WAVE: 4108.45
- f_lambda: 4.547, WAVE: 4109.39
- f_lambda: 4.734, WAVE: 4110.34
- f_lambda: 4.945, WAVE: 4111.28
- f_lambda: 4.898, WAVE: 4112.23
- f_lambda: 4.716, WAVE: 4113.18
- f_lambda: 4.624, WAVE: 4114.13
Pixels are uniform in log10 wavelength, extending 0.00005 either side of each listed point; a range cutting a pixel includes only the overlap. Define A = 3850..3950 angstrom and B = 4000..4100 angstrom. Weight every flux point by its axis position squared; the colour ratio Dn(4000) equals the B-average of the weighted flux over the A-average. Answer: 1.97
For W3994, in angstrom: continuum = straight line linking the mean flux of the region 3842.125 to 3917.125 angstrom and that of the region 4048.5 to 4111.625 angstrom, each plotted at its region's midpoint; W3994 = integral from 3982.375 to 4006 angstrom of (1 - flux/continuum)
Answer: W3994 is -3.7 angstrom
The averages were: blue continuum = 2.69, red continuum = 4.72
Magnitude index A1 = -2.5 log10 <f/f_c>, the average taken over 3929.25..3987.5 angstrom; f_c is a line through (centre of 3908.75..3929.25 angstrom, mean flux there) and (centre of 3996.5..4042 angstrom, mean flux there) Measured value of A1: 0.445 mag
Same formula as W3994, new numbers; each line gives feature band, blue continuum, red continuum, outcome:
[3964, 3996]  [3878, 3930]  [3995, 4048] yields 7.8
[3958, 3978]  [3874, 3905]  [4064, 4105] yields 7.7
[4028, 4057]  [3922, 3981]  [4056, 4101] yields -4.4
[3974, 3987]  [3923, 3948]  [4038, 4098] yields -3.0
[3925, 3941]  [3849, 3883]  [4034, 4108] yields 7.4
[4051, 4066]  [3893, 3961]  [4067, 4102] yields -1.5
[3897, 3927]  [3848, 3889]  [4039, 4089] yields -4.8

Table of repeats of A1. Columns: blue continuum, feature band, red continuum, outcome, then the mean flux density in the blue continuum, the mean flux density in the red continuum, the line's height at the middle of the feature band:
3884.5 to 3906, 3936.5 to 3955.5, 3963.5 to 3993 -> 0.11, 2.91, 3.01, 2.97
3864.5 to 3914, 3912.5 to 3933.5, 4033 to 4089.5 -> 0.17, 2.8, 4.72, 3.18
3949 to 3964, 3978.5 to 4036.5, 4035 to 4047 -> -0.18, 2.9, 4.61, 3.93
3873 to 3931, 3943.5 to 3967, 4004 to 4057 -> 0.32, 2.85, 4.83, 3.67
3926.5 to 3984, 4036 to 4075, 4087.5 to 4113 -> -0.18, 2.41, 4.66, 3.97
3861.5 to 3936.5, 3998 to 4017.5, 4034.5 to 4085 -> -0.21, 2.67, 4.69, 4.03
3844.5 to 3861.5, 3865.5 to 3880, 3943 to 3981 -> -0.03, 2.27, 2.59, 2.33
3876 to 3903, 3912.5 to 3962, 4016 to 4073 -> 0.25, 2.66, 4.76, 3.31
